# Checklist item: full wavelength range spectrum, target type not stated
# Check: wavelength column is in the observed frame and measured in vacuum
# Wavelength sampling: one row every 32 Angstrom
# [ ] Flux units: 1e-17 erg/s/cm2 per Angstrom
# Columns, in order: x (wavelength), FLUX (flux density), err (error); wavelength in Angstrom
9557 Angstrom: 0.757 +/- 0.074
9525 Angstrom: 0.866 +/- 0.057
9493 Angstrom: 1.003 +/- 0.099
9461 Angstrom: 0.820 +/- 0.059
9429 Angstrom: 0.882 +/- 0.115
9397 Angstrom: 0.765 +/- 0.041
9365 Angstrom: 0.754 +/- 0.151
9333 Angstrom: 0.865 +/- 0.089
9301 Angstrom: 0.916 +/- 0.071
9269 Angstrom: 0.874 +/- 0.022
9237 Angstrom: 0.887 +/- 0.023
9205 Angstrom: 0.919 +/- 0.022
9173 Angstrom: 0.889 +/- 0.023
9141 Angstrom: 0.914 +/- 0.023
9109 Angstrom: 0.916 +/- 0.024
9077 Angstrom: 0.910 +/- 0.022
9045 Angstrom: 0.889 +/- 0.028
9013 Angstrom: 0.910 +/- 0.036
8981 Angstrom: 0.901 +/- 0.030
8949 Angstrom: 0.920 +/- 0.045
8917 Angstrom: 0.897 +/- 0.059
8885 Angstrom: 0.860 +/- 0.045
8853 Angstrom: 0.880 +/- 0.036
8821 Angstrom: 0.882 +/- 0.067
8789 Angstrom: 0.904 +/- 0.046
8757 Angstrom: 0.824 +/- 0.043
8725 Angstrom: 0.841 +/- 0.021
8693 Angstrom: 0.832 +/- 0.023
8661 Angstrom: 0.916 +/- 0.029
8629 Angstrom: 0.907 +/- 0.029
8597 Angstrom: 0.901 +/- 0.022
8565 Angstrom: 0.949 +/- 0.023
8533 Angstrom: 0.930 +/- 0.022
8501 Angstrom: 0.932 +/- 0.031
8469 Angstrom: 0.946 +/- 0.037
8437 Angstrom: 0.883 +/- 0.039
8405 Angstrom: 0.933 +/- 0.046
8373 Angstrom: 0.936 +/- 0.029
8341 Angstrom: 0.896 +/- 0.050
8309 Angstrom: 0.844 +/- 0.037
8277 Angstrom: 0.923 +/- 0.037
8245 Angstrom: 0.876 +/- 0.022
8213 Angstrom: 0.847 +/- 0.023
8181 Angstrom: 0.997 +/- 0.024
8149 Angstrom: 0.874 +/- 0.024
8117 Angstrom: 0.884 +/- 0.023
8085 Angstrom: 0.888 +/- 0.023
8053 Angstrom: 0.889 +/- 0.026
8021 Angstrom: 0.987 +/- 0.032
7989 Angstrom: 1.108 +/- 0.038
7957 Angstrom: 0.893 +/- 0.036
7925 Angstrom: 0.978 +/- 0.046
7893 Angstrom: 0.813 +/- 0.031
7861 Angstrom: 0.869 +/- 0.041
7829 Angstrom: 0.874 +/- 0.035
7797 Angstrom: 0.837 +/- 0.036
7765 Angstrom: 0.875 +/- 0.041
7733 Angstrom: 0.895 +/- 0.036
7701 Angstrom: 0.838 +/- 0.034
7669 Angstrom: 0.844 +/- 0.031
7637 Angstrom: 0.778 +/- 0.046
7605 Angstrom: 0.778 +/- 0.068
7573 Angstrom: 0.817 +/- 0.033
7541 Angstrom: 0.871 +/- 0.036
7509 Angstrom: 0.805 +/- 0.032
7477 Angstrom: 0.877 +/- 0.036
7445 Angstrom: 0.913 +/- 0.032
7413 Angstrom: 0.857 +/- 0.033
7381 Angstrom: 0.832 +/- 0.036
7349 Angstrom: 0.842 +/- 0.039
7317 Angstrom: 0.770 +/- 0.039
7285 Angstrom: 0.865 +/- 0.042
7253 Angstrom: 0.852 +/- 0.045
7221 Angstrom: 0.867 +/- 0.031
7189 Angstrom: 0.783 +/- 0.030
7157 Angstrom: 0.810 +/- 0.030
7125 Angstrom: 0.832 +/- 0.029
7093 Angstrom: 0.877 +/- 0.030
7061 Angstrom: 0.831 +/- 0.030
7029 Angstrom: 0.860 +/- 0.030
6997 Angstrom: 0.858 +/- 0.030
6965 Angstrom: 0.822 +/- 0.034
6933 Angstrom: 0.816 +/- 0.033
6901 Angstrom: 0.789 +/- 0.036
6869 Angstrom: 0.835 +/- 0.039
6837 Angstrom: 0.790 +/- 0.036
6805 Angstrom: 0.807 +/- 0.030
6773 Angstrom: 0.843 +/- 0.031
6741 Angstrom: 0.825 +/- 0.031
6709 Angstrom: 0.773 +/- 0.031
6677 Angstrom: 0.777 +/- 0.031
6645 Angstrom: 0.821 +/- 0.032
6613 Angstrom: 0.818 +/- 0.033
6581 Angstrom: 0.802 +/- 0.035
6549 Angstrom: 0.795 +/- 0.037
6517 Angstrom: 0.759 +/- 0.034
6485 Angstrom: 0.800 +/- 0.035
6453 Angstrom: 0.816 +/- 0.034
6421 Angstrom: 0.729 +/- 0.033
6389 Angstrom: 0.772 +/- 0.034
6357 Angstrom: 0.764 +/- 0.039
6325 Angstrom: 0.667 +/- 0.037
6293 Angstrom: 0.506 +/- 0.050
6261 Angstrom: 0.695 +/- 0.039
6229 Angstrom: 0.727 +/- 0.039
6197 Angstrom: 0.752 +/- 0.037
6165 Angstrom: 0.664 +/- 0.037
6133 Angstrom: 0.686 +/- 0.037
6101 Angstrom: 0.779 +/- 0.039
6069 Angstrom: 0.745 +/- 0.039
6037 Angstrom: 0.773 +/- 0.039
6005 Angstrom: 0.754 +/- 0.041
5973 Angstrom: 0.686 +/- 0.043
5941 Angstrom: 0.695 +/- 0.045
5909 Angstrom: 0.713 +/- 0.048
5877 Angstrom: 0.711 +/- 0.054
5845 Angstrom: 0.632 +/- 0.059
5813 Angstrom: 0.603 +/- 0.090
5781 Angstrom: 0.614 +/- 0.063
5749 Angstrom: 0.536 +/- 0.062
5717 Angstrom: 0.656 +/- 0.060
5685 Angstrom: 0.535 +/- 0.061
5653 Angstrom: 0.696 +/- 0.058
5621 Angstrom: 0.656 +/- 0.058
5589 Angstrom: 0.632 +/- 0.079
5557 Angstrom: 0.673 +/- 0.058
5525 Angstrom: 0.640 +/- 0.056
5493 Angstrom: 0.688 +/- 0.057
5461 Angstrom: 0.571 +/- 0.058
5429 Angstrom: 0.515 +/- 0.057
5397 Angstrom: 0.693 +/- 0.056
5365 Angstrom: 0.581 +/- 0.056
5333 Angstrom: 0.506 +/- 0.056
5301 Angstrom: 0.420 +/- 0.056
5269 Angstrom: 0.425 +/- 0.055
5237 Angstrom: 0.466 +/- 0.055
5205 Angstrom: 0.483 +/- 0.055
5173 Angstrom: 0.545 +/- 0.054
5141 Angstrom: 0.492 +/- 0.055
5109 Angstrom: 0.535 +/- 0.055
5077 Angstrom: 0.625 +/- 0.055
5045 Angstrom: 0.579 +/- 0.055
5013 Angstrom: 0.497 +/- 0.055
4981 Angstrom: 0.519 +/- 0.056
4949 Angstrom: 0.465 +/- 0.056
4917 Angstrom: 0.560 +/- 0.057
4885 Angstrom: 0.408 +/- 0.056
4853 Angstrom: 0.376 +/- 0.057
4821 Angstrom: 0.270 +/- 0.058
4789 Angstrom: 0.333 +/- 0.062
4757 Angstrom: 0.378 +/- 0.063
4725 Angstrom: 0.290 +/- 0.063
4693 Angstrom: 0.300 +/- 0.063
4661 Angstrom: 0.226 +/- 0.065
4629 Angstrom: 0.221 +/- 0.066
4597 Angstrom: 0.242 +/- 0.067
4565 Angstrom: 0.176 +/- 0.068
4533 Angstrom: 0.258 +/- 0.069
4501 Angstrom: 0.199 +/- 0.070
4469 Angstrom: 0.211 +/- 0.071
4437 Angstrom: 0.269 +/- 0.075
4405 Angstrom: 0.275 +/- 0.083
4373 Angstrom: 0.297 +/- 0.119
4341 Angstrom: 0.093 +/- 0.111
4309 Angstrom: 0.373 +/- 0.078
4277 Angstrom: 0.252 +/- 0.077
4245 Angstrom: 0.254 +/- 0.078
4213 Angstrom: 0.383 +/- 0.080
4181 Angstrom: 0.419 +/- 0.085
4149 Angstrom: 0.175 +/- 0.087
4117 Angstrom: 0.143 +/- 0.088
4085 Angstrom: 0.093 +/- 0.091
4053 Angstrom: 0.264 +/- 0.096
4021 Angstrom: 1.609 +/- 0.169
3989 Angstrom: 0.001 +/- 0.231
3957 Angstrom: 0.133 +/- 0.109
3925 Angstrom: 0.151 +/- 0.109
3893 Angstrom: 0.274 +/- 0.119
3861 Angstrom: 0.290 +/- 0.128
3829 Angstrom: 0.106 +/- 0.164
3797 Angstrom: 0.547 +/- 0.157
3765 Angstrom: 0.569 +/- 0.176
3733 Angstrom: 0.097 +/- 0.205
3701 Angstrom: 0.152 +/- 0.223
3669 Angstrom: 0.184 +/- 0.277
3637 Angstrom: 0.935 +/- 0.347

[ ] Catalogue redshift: 0.22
